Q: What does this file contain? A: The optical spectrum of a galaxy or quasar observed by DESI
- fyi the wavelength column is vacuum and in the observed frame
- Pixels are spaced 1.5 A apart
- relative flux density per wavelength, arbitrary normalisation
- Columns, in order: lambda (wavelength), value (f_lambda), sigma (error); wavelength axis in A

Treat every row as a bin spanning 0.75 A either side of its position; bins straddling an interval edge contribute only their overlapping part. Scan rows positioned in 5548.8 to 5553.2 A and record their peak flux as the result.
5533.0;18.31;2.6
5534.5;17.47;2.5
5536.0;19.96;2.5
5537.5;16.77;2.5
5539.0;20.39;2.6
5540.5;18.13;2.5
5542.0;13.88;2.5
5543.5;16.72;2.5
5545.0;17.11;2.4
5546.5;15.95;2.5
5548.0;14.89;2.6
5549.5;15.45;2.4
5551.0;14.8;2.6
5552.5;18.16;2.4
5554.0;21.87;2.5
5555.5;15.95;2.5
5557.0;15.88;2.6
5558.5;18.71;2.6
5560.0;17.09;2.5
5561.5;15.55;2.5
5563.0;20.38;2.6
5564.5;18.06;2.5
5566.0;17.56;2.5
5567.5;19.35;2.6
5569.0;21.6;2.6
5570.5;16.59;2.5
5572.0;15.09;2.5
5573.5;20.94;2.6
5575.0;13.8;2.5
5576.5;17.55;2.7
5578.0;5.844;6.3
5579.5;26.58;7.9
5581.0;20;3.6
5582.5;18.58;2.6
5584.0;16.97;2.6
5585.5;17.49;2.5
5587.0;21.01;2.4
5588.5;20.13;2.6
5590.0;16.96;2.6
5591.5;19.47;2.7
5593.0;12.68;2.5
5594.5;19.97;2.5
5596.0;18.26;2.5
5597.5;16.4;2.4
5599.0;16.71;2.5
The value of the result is 18.16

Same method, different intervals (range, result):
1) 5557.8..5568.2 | 20.38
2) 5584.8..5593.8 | 21.01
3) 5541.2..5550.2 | 17.11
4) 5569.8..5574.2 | 20.94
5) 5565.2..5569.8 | 21.6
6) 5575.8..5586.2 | 26.58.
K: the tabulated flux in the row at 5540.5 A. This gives 18.13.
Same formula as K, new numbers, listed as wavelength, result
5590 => 16.96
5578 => 5.844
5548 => 14.89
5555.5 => 15.95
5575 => 13.8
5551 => 14.8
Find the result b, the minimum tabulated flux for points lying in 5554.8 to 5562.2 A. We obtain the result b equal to 15.55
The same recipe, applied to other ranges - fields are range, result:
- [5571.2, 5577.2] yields 13.8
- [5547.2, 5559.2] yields 14.8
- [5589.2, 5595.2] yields 12.68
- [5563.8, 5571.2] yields 16.59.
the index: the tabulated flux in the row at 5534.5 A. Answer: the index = 17.47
